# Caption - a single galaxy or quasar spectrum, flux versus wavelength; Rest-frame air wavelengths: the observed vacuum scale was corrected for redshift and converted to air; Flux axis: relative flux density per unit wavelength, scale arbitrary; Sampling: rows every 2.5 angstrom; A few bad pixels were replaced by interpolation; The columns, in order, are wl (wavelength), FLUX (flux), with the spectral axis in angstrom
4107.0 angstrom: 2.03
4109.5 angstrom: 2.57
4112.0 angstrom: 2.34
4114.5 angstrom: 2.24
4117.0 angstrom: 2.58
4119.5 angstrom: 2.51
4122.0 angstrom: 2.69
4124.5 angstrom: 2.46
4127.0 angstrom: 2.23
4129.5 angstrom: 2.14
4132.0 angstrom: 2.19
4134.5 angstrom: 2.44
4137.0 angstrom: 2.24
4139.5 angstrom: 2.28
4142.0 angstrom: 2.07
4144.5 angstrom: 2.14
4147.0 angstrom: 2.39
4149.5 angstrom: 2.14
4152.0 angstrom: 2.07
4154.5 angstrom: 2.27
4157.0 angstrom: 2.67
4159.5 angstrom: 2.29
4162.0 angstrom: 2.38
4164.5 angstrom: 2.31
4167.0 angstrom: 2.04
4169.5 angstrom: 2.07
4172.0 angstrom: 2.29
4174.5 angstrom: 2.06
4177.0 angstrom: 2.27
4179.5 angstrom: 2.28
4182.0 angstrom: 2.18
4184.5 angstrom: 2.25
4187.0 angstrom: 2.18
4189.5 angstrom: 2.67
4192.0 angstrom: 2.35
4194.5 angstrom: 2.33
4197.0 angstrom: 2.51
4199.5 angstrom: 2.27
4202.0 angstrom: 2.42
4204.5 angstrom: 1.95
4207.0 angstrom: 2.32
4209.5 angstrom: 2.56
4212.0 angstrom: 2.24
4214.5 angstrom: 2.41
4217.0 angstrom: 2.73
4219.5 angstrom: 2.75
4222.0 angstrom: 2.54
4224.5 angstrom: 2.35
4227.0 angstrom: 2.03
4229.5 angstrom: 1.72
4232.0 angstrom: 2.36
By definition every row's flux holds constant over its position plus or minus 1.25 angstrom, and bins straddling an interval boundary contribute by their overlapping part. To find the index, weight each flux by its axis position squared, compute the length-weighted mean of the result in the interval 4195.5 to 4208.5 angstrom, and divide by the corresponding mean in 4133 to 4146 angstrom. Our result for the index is 1.06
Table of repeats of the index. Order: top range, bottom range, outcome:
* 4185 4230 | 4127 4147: 1.10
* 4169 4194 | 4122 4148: 1.02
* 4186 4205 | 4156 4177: 1.06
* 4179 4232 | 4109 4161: 1.04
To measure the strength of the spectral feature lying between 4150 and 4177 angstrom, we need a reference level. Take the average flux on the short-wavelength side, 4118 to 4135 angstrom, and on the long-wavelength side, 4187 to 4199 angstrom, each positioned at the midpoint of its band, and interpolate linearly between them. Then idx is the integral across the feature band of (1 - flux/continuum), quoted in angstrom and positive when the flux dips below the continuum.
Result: 1.8 angstrom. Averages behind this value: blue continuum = 2.38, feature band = 2.24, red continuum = 2.42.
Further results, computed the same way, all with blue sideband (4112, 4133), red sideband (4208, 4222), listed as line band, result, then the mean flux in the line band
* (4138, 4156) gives 1.63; 2.2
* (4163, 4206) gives 3.84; 2.26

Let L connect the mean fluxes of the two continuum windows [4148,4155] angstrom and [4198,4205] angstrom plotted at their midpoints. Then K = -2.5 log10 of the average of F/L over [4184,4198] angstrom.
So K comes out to -0.073 mag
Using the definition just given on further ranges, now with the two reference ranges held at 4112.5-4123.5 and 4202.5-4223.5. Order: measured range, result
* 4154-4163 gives 0.02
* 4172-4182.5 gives 0.12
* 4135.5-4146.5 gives 0.13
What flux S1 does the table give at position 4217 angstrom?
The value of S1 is 2.73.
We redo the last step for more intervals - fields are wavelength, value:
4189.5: 2.67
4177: 2.27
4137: 2.24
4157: 2.67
